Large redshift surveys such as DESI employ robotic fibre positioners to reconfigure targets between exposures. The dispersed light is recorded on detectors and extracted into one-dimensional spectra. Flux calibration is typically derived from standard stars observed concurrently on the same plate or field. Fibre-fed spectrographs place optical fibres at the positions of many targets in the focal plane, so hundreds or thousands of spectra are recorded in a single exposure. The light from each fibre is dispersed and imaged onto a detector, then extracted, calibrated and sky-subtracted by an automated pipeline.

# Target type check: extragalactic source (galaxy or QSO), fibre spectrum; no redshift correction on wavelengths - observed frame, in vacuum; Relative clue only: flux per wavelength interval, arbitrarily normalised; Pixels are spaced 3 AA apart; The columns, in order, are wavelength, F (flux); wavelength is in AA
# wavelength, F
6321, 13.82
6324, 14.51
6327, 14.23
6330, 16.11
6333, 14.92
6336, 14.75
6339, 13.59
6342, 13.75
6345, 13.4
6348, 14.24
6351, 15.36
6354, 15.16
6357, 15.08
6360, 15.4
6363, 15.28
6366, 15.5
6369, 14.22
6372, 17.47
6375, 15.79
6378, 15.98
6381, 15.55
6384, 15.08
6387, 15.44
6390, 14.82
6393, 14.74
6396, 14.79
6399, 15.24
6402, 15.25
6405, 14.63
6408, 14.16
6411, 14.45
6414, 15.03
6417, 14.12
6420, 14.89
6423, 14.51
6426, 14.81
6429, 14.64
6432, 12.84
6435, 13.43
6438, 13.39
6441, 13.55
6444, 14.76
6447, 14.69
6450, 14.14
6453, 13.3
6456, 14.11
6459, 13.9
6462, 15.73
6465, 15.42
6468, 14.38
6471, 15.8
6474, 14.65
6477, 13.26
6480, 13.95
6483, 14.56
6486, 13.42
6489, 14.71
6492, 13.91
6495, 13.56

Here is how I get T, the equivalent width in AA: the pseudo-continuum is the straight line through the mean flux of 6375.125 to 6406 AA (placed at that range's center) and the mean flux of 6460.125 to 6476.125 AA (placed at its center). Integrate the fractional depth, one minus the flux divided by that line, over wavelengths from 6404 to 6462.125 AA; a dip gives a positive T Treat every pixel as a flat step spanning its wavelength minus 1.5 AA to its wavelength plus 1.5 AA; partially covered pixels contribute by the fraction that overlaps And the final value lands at 3.5 AA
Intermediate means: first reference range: 15.2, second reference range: 15.1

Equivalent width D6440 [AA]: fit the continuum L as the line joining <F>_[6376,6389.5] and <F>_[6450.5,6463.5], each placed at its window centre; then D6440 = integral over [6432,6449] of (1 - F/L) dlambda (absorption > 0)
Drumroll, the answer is 0.8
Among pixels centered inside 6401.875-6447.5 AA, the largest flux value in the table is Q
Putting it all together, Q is 15.25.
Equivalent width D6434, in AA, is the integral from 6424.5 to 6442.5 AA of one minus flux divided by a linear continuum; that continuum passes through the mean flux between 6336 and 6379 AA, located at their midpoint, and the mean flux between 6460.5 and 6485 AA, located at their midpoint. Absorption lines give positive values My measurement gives 1.2 AA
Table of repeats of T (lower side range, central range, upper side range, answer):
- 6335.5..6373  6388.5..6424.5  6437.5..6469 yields -0.4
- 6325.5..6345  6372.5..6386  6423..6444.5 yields -1.4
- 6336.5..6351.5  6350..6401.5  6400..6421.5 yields -3.7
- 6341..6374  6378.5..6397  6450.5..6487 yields -0.4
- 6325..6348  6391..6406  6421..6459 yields -0.8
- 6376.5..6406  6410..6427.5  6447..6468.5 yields 0.3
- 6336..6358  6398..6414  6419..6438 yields -0.7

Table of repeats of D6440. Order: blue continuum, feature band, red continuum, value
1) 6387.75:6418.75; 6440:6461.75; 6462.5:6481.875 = 0.7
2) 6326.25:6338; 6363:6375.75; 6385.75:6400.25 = -0.6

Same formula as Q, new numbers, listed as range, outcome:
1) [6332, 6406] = 17.47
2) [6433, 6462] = 15.73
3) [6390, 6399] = 15.24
